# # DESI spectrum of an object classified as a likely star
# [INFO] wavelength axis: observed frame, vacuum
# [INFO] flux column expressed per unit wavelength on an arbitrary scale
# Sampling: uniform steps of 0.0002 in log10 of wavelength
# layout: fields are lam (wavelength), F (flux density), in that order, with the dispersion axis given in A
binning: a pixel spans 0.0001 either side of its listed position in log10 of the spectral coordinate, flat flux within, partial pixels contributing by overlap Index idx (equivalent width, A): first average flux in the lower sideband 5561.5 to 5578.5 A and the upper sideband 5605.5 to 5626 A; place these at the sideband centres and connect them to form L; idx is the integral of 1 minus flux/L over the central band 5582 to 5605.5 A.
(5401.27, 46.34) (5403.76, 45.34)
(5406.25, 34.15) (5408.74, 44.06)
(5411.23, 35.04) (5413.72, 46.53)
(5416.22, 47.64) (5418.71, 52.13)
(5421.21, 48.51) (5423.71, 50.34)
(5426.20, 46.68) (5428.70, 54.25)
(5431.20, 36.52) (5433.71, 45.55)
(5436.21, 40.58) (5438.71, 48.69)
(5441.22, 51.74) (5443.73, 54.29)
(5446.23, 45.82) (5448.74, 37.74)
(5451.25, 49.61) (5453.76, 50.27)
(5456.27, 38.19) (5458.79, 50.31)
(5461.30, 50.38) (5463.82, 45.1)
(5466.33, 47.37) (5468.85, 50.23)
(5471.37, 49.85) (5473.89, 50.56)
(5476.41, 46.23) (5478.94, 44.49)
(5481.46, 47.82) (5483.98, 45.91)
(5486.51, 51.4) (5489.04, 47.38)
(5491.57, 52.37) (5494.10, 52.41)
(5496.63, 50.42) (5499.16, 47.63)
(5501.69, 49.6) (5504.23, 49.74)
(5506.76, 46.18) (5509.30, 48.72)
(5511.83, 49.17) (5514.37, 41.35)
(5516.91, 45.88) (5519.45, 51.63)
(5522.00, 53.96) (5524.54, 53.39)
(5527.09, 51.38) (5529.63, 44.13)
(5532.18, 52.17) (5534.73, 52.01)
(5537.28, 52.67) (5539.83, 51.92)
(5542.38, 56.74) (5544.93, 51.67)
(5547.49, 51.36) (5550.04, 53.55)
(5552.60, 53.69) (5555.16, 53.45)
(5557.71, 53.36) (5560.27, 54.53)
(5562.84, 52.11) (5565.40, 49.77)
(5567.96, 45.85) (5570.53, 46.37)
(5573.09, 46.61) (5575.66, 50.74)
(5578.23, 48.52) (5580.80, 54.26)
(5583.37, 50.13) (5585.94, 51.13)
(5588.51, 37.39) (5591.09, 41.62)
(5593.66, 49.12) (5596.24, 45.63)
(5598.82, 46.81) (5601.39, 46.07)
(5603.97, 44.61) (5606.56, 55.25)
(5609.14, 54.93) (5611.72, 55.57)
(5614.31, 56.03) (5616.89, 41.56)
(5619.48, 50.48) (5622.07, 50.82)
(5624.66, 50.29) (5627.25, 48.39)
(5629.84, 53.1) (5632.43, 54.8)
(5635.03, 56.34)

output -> 2.0 A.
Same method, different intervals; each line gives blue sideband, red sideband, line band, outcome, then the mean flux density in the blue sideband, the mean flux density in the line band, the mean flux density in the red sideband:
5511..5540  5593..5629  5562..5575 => 0.44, 49.9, 48.1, 49.7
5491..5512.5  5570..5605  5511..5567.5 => -3.32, 49.5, 51.3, 47.1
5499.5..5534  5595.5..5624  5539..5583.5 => -1.76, 49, 51.4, 49.9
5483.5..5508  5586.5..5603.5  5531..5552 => -2.46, 49.4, 52.8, 44.8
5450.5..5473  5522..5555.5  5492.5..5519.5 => 1.09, 47.9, 48.3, 52.2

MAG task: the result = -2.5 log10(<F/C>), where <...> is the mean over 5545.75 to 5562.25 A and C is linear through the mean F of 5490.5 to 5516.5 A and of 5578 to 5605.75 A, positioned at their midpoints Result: -0.12 mag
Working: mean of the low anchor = 48.6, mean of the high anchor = 46.9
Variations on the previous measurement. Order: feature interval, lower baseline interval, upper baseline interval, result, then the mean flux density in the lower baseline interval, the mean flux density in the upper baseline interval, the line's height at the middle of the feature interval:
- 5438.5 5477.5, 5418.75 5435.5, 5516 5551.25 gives 0.012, 47.1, 51.7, 48.4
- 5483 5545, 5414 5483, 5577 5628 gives -0.042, 47.4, 48.9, 48.1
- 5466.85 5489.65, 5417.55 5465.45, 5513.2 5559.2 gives 0.014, 47.2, 51.4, 48.8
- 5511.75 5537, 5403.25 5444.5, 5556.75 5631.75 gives -0.037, 45.9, 49.4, 48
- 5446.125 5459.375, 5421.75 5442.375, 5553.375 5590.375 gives 0.052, 46.8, 49.5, 47.2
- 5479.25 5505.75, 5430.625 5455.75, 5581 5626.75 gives -0.053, 46.1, 48.8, 46.9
